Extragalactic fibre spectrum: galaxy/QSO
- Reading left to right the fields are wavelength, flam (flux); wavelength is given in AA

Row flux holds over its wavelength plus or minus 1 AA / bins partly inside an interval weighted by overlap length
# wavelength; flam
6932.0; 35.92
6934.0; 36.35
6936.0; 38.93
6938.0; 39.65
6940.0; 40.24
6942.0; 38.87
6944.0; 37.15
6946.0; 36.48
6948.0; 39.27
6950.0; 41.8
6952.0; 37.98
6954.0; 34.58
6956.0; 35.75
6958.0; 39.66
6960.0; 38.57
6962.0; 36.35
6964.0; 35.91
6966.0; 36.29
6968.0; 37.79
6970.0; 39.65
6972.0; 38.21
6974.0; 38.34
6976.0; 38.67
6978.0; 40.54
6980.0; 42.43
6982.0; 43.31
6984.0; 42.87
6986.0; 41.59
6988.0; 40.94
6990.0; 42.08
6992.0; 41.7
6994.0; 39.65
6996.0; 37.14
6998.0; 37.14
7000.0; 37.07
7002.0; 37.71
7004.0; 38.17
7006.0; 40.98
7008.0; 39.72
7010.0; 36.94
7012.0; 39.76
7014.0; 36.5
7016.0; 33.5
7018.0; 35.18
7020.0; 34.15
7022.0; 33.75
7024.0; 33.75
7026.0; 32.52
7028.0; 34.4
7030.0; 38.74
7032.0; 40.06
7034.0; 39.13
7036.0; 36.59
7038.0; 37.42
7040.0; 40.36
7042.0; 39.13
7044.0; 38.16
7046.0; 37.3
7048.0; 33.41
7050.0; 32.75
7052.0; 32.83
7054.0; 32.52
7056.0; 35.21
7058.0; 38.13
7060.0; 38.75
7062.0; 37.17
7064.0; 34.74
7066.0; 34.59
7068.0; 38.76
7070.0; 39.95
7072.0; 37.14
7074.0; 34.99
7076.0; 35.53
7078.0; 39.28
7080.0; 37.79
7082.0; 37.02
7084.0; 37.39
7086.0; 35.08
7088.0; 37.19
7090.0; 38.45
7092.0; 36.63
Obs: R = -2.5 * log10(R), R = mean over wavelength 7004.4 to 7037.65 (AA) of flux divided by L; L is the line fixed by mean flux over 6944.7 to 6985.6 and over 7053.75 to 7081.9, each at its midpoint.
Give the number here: 0.03 mag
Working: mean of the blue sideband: 38.8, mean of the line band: 36.6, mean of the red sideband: 36.9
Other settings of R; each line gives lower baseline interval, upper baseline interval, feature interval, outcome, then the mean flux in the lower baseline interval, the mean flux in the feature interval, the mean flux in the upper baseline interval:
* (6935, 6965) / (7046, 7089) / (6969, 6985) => -0.08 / 38.1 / 40.5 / 36.2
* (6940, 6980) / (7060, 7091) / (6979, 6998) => -0.09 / 38.2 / 41.1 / 37.1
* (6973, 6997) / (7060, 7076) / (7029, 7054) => 0.03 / 40.8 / 37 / 36.8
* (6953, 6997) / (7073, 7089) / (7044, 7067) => 0.06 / 39.2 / 35.3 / 36.8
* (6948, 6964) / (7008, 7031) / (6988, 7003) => -0.08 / 37.8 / 39.1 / 35.6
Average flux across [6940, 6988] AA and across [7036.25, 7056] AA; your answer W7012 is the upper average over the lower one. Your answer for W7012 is 0.93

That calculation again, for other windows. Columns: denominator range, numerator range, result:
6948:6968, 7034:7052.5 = 0.98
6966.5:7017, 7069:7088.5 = 0.95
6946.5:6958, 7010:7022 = 0.94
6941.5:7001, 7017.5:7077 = 0.93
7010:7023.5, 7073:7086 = 1.04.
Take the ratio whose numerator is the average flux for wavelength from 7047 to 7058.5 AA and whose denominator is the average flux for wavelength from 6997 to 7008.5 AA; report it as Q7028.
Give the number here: 0.88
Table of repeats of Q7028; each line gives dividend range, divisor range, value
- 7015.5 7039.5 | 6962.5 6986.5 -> 0.91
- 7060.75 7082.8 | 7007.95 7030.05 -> 1.04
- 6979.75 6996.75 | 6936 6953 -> 1.06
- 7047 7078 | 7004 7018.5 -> 0.95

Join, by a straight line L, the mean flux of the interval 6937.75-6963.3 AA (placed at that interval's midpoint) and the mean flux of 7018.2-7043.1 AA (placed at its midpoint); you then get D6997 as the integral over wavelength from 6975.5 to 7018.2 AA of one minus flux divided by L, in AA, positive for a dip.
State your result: -2.4 AA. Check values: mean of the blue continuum 38.1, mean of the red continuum 36.6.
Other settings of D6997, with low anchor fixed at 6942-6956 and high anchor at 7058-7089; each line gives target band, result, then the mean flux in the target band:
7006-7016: -0.2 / 38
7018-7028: 1.0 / 33.8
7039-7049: -0.1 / 37.7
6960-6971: 0.1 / 37.3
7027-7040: -0.2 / 37.9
